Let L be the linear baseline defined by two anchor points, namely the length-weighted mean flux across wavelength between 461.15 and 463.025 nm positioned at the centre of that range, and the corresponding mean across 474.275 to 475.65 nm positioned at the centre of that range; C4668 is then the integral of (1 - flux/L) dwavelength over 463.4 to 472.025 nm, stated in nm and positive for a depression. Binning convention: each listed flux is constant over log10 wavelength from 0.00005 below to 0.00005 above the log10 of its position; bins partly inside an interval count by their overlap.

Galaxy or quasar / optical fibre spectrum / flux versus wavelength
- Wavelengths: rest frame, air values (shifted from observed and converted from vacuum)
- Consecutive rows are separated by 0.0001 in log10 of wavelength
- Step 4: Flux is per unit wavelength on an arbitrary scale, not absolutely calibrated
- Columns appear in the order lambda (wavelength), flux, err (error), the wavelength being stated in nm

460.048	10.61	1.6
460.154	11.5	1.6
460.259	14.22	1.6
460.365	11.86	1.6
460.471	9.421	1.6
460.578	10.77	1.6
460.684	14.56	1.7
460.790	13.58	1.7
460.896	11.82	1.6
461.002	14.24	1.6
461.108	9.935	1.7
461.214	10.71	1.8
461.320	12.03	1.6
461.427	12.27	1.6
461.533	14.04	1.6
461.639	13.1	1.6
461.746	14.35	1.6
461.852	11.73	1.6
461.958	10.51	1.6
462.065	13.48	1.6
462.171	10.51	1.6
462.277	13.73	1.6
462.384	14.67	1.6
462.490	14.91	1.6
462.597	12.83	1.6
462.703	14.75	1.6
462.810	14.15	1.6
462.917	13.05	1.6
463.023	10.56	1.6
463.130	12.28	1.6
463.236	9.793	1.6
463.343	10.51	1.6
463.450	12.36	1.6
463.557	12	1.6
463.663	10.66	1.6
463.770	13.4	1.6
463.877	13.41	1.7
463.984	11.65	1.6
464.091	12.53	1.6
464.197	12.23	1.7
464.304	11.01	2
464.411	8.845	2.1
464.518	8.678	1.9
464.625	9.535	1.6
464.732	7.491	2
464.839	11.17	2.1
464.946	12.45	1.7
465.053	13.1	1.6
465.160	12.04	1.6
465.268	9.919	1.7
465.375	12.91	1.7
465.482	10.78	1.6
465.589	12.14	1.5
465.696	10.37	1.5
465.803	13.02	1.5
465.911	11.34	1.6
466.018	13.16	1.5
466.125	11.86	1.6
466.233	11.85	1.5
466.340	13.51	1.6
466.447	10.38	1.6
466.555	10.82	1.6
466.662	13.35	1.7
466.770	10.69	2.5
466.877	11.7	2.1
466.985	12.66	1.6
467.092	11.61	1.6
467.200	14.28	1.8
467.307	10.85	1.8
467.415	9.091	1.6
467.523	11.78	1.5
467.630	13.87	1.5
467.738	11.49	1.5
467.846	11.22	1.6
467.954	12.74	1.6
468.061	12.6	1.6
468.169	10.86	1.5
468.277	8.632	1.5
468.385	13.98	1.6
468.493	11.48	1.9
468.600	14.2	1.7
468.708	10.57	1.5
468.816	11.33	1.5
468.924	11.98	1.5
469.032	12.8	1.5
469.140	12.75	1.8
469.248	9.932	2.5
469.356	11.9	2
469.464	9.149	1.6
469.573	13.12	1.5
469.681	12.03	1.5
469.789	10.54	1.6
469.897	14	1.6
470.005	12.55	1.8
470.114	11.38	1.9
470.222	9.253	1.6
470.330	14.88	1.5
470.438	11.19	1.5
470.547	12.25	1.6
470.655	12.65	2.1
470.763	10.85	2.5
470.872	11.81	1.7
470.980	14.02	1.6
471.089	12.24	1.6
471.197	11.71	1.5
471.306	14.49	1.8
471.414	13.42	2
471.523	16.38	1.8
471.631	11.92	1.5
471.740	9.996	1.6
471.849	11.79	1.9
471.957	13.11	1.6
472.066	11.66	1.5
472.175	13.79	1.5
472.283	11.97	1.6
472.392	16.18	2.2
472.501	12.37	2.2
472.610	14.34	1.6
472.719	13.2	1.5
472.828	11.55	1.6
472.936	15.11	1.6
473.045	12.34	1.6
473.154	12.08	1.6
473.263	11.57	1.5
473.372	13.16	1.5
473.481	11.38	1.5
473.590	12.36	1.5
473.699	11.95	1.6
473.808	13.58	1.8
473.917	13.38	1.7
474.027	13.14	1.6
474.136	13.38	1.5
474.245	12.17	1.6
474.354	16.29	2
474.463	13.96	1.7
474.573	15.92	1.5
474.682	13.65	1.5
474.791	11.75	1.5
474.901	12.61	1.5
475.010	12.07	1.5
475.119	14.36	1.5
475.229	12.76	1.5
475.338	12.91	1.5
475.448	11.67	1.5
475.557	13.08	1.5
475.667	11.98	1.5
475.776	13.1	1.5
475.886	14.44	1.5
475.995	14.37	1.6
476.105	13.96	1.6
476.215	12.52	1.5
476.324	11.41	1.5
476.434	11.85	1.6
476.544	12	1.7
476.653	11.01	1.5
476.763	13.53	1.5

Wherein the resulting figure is 0.83 nm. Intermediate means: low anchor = 12.9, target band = 11.8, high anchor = 13.4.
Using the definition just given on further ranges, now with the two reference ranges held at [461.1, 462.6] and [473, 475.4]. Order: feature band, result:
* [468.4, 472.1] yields 0.210 nm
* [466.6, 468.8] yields 0.166 nm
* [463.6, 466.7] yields 0.307 nm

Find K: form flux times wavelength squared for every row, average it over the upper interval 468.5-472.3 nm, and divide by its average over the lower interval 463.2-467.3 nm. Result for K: 1.08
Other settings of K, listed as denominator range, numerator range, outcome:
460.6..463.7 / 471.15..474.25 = 1.08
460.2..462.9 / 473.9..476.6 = 1.09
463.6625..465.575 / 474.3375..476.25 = 1.24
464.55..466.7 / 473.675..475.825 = 1.19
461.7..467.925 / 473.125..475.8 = 1.14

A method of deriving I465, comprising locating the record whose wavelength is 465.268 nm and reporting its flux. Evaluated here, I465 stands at 9.919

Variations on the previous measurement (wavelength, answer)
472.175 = 13.79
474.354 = 16.29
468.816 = 11.33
